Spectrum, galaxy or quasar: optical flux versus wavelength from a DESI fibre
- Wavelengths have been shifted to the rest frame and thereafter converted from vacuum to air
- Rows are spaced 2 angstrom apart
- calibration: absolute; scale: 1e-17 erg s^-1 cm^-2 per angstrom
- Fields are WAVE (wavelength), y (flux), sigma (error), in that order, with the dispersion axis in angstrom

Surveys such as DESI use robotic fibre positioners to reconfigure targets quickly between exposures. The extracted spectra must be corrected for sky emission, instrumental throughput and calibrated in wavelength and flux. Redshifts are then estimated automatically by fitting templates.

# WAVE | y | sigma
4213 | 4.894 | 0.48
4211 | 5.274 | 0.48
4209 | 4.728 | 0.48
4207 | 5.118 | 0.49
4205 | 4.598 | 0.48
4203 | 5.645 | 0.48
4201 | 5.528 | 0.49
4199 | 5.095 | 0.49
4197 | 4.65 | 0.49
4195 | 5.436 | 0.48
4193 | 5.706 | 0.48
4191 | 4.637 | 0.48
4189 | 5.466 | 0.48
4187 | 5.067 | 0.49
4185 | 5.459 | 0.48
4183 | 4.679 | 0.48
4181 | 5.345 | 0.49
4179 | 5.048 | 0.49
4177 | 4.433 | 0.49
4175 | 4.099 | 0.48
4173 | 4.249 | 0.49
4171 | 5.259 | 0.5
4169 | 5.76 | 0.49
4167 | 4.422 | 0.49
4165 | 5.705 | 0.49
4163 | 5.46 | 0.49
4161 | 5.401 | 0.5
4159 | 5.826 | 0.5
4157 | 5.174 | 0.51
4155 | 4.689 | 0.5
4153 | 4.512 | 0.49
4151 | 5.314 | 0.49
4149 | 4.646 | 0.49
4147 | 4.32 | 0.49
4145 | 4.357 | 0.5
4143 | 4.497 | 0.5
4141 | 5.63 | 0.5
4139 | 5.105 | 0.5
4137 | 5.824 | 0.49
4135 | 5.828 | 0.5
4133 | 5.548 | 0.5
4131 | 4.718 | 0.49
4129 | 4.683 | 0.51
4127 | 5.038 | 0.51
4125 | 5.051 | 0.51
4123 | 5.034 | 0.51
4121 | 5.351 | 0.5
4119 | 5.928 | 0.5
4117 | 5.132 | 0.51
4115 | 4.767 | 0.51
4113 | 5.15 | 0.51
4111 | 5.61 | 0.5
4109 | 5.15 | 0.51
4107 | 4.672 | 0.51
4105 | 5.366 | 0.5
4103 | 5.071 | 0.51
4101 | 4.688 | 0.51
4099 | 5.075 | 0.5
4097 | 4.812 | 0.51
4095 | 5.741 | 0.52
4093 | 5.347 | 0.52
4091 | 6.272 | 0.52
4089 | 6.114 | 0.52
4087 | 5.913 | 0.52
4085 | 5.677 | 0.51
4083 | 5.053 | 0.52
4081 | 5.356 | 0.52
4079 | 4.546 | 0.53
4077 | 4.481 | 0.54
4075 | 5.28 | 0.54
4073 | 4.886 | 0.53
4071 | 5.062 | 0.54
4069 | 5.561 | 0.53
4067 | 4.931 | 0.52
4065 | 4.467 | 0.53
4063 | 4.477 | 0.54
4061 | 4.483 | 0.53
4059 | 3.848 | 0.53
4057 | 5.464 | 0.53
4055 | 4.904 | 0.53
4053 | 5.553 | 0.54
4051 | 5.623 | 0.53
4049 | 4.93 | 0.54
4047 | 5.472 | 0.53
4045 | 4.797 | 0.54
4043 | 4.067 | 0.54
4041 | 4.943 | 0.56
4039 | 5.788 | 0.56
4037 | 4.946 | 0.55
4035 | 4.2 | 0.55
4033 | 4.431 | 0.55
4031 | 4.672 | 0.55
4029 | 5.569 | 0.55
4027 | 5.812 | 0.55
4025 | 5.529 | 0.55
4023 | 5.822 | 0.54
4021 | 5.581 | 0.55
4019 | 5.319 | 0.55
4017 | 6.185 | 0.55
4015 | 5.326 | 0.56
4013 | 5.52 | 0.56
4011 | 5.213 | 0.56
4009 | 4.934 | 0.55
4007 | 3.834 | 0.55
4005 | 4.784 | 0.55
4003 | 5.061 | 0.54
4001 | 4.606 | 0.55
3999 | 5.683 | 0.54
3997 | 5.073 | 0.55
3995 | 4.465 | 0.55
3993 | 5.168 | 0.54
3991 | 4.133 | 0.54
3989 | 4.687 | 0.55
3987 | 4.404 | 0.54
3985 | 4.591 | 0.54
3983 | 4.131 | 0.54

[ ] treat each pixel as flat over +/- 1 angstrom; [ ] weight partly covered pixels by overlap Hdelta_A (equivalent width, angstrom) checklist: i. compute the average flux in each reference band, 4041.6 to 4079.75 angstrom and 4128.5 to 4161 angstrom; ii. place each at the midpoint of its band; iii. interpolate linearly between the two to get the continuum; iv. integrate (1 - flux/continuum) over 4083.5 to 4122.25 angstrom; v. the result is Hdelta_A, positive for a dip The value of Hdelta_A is -3.0 angstrom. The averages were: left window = 4.89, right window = 5.06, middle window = 5.35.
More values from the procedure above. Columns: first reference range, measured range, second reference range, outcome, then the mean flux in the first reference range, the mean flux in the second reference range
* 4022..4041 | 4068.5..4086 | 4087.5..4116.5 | 0.54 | 5.18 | 5.28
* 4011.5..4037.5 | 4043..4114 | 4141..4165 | 0.66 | 5.31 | 4.99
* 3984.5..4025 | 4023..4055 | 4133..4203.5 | -0.36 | 5.04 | 5.1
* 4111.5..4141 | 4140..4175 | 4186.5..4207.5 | 1.54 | 5.25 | 5.18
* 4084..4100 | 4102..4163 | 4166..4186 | 1.60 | 5.62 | 4.88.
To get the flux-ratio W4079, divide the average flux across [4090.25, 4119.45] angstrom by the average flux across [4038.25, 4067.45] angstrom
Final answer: 1.07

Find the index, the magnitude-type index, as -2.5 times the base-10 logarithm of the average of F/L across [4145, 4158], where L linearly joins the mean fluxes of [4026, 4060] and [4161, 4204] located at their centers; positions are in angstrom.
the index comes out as 0.08 mag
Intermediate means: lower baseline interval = 5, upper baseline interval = 5.11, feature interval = 4.74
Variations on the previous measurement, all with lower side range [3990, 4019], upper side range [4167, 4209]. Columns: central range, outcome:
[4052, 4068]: 0.056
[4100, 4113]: -0.015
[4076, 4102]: -0.061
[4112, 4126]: -0.037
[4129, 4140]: -0.064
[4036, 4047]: 0.012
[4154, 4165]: -0.065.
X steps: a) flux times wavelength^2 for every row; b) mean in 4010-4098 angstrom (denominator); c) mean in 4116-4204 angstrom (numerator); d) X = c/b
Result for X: 1.04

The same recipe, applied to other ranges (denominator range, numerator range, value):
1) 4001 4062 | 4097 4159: 1.05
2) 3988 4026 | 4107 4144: 1.08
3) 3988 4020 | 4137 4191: 1.08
